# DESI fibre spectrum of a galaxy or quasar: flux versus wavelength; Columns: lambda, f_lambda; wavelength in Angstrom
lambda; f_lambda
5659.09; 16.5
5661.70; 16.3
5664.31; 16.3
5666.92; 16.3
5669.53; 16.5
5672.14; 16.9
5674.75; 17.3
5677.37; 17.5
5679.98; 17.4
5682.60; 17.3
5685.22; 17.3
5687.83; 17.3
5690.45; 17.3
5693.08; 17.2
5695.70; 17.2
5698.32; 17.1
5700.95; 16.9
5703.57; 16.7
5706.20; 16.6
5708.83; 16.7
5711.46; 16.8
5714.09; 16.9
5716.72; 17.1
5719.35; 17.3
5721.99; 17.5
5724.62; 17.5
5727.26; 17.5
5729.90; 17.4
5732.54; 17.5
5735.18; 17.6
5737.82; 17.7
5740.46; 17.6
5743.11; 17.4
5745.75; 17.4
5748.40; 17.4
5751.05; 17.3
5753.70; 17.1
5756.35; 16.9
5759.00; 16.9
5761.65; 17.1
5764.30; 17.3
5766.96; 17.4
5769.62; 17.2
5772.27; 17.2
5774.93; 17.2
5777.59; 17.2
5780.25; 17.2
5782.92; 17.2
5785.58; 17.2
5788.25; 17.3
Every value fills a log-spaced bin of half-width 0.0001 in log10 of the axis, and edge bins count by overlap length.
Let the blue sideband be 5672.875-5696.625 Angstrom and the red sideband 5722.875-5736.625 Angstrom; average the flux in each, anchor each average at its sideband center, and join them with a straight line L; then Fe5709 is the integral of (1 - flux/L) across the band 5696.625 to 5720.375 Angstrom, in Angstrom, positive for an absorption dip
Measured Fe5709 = 0.7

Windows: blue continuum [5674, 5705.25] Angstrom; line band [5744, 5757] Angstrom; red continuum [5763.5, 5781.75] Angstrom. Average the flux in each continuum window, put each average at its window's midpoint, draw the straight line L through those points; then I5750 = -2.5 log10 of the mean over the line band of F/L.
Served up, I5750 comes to -0.001 mag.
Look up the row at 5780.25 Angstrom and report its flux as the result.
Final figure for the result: 17.2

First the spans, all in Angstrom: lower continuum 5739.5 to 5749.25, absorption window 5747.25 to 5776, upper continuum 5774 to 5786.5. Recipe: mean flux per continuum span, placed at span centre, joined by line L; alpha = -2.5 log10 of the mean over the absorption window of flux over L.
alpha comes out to 0.01 mag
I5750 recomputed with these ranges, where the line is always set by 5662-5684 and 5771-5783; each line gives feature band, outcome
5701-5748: -0.01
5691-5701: -0.01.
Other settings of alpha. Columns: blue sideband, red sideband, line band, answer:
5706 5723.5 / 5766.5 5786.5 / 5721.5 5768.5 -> -0.02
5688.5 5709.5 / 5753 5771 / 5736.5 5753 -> -0.02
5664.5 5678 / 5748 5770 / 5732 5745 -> -0.03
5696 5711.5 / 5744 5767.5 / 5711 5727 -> -0.02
